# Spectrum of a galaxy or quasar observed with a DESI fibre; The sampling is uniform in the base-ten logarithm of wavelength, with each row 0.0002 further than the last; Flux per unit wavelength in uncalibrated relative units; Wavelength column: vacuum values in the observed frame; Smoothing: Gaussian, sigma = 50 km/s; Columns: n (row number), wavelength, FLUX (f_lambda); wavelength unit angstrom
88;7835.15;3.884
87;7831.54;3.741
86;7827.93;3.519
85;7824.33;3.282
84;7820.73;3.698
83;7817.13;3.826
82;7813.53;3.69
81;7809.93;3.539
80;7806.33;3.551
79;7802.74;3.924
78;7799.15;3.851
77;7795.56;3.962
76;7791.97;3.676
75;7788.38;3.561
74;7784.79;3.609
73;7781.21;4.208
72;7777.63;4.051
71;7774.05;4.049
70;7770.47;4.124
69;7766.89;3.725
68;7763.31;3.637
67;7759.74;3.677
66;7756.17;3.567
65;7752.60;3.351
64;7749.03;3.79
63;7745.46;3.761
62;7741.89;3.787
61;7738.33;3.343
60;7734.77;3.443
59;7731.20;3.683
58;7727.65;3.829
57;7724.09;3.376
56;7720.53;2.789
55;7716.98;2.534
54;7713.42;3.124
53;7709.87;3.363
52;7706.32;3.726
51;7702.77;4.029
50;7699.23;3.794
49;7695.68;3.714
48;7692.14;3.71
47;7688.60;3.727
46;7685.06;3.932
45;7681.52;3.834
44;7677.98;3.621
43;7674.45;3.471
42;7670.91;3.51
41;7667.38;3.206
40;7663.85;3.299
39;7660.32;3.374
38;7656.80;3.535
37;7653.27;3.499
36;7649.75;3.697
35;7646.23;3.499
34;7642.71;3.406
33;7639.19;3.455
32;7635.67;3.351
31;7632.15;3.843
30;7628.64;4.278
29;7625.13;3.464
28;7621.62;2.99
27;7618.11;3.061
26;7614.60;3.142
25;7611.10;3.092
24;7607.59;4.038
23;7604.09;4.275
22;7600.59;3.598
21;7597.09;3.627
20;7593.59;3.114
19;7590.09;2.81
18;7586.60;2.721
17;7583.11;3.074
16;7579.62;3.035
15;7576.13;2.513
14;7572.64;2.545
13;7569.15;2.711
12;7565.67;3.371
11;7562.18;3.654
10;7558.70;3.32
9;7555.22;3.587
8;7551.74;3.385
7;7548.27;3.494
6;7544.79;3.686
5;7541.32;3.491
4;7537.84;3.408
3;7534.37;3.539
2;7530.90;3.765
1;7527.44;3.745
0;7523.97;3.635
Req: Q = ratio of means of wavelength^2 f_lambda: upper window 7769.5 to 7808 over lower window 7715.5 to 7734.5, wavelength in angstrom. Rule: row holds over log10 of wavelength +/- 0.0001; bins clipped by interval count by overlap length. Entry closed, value 1.2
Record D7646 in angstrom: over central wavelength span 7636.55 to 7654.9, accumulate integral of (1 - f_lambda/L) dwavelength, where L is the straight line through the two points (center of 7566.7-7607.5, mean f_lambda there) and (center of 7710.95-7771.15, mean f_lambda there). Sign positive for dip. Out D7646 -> -1.3 angstrom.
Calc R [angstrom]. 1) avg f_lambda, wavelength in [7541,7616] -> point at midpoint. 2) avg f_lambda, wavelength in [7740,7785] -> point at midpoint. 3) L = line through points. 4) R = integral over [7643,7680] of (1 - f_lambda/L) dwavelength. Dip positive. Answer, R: 0.5 angstrom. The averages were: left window 3.28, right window 3.8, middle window 3.47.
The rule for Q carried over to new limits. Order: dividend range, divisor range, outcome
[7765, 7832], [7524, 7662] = 1.17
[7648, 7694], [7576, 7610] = 1.10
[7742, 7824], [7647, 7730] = 1.10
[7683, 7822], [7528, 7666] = 1.13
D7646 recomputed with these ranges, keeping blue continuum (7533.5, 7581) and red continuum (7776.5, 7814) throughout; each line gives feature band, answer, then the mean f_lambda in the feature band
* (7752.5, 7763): 0.4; 3.58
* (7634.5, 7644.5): 0.1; 3.41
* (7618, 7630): -0.2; 3.47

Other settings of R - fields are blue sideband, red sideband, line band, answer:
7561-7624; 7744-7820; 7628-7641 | -1.5 angstrom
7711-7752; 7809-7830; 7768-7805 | -3.9 angstrom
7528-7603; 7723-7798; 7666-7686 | -0.3 angstrom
